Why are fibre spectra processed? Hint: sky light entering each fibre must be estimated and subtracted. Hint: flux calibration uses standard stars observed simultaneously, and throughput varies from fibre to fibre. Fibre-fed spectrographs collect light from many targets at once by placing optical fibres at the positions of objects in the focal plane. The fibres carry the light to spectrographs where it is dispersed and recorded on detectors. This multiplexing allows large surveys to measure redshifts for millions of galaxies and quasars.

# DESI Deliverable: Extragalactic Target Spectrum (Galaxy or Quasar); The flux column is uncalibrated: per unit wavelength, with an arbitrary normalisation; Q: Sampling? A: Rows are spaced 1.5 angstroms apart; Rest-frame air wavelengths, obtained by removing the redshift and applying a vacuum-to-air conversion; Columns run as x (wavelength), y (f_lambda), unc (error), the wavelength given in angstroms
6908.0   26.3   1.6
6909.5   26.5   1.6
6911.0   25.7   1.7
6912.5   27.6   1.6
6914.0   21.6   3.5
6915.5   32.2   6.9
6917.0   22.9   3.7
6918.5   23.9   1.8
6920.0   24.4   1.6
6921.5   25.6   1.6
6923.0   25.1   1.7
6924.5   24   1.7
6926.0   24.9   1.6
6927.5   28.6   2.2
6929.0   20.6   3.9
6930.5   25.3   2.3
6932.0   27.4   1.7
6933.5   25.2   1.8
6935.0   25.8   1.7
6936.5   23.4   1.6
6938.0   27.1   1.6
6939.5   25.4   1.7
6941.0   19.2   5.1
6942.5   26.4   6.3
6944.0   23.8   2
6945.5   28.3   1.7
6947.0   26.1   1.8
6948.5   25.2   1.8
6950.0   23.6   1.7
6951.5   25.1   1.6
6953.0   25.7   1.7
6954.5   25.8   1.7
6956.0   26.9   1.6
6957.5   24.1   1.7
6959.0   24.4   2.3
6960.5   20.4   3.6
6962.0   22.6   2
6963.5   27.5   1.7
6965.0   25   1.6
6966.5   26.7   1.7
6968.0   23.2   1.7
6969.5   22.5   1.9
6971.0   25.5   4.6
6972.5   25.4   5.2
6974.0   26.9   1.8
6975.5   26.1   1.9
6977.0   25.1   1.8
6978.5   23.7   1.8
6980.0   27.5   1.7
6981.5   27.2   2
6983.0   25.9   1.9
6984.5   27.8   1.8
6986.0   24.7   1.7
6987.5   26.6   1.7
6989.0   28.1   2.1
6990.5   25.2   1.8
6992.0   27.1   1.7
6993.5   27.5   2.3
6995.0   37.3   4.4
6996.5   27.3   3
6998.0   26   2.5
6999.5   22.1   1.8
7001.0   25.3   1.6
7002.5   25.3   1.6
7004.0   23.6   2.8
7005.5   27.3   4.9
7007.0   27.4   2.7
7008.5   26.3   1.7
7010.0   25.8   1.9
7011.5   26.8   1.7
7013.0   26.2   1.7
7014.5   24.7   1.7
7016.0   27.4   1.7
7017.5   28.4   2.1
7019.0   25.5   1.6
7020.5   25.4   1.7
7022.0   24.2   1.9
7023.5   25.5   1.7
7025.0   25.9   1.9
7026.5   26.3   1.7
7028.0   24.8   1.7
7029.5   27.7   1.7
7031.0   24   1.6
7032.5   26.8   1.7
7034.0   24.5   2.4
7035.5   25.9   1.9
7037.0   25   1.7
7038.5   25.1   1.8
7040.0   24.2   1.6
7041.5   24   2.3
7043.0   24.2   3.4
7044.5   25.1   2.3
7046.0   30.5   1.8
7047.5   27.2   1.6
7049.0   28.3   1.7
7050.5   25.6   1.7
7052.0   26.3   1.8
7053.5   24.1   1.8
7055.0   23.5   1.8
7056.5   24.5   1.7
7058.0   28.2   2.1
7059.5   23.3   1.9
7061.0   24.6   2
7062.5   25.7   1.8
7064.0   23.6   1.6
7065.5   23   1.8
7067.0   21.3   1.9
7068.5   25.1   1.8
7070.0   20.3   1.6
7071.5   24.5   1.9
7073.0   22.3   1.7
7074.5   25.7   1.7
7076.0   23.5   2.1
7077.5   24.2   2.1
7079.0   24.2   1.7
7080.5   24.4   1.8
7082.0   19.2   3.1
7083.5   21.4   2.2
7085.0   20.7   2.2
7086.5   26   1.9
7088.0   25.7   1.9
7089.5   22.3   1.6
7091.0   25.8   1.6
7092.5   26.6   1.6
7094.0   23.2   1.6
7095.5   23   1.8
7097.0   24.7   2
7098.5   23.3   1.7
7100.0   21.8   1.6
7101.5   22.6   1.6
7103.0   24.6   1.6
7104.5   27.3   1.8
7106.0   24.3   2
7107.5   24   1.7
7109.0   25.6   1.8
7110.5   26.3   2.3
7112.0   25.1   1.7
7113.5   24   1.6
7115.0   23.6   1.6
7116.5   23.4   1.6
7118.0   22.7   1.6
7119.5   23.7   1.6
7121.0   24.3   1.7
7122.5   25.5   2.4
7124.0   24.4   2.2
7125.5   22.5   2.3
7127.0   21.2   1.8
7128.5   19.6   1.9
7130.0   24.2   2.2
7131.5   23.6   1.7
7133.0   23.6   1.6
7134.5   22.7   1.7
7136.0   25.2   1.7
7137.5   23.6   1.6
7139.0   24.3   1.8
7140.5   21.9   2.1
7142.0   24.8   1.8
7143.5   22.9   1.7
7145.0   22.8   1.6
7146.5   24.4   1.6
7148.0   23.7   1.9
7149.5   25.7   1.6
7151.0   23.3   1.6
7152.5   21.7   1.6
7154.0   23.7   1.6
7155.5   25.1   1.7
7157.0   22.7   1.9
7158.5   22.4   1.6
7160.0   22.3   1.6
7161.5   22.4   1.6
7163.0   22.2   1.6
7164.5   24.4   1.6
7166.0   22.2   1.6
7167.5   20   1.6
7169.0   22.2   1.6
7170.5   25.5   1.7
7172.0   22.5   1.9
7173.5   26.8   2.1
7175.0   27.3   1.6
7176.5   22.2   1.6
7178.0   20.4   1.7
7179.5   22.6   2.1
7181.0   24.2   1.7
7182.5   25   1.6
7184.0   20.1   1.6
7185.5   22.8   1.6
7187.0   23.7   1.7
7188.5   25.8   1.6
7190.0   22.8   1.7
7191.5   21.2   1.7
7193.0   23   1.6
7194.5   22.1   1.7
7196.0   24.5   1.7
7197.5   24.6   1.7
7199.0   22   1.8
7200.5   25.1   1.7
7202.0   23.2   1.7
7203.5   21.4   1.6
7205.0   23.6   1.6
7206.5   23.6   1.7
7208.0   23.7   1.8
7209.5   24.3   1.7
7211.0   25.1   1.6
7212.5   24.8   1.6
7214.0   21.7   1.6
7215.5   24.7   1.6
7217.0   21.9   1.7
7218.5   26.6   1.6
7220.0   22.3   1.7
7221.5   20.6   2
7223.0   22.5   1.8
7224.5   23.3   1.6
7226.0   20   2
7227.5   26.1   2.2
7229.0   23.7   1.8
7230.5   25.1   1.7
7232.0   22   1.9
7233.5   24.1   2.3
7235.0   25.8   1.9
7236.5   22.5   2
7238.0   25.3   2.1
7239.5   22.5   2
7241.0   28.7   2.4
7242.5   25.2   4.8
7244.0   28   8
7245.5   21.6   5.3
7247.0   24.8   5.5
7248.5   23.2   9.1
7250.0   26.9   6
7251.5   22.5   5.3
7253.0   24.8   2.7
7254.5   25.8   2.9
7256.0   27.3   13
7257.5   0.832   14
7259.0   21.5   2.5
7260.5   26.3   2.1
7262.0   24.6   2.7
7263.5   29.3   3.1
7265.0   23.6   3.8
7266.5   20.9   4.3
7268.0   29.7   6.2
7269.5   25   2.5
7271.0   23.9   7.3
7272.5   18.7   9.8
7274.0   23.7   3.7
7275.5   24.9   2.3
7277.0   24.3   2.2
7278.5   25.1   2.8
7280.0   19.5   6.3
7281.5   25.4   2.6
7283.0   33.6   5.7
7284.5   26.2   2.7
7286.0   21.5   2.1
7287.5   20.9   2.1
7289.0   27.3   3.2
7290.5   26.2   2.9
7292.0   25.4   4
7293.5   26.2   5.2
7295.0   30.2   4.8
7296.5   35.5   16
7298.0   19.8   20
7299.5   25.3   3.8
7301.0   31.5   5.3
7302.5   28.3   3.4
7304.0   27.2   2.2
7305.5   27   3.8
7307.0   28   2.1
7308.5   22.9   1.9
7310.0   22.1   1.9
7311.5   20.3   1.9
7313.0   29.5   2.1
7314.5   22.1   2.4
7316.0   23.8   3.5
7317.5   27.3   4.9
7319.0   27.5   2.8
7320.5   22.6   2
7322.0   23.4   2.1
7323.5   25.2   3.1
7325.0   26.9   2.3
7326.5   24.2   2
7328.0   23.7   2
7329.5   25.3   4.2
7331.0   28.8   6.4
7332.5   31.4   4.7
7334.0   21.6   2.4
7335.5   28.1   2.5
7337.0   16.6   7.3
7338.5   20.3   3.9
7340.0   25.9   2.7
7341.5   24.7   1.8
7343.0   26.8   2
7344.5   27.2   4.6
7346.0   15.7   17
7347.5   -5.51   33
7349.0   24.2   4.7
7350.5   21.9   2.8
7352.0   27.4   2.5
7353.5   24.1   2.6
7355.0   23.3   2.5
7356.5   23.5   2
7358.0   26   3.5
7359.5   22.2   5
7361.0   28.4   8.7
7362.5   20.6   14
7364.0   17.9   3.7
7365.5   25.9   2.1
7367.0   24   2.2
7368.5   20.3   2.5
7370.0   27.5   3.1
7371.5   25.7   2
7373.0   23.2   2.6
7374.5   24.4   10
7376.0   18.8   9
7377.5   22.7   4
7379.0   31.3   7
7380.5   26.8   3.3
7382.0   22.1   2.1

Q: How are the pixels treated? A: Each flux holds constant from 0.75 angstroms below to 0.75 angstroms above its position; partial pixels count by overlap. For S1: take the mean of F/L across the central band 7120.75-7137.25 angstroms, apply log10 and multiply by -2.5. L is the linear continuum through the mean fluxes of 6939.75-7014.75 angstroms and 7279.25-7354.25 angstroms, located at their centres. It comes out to 0.084 mag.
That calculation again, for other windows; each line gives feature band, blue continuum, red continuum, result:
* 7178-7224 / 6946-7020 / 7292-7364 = 0.075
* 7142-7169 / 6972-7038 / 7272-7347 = 0.114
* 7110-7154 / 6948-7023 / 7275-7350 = 0.075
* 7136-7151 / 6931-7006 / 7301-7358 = 0.045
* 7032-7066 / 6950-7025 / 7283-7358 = 0.011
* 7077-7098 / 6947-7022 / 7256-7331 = 0.082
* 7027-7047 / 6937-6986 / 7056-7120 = -0.049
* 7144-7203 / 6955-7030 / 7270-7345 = 0.100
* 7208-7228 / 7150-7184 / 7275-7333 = 0.036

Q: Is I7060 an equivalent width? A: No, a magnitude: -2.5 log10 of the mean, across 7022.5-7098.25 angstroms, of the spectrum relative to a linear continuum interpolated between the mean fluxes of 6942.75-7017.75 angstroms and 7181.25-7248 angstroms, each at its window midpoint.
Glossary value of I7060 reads 0.02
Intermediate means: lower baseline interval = 25.9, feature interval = 24.6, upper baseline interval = 23.7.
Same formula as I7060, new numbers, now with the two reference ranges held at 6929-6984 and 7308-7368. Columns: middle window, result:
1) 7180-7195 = 0.047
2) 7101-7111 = -0.024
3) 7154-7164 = 0.058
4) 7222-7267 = 0.010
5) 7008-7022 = -0.056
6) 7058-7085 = 0.055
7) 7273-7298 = -0.091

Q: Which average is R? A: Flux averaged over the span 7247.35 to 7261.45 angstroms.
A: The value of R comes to 22.2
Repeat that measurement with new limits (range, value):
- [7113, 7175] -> 23.4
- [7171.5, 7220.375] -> 23.5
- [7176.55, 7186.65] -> 22.5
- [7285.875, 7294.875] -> 25.2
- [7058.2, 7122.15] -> 23.9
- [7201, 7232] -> 23.4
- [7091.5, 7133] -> 23.9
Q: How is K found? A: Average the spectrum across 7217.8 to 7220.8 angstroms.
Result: 24.3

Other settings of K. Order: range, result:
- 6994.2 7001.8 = 27.6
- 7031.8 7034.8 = 25.6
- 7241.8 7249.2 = 24.6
